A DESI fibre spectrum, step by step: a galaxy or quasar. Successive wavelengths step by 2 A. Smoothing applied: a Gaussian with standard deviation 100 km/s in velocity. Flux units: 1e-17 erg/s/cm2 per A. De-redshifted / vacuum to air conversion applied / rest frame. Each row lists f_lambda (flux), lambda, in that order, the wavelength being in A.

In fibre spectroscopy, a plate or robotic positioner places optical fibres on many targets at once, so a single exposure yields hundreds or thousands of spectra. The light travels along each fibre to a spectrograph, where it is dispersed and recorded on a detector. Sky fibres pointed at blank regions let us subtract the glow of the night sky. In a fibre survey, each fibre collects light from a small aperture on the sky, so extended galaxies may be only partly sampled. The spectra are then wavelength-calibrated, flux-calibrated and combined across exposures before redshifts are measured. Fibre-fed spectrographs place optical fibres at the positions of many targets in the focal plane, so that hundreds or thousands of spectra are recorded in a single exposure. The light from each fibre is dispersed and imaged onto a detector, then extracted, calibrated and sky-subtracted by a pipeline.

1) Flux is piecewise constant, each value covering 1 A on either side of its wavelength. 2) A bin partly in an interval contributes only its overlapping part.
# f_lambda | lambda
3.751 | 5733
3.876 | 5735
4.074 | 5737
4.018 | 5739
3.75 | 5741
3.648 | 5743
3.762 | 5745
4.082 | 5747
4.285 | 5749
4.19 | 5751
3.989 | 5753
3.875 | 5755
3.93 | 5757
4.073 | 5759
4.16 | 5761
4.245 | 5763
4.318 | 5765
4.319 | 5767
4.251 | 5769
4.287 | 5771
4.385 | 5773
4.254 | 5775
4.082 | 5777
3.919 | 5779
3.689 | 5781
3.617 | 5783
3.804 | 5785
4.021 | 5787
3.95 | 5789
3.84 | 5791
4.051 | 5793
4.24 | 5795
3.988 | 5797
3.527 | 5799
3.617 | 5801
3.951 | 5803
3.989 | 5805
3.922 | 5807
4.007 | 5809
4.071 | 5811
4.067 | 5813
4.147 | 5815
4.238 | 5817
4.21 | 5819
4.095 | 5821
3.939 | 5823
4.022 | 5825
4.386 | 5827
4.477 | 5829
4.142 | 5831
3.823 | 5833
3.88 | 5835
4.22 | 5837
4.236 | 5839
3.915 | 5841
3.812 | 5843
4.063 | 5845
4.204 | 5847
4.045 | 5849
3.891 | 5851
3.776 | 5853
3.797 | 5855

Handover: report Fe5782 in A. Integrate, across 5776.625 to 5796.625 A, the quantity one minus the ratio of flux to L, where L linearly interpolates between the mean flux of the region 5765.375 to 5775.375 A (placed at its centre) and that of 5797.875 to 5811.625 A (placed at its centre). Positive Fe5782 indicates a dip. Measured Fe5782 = 0.85 A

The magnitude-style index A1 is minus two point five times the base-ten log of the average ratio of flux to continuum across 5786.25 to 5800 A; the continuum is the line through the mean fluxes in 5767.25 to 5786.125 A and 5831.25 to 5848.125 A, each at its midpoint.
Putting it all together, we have 0.026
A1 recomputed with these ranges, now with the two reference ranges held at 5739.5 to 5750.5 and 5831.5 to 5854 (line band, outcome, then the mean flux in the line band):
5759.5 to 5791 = -0.04 mag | 4.08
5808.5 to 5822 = -0.04 mag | 4.12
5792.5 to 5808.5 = 0.01 mag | 3.91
